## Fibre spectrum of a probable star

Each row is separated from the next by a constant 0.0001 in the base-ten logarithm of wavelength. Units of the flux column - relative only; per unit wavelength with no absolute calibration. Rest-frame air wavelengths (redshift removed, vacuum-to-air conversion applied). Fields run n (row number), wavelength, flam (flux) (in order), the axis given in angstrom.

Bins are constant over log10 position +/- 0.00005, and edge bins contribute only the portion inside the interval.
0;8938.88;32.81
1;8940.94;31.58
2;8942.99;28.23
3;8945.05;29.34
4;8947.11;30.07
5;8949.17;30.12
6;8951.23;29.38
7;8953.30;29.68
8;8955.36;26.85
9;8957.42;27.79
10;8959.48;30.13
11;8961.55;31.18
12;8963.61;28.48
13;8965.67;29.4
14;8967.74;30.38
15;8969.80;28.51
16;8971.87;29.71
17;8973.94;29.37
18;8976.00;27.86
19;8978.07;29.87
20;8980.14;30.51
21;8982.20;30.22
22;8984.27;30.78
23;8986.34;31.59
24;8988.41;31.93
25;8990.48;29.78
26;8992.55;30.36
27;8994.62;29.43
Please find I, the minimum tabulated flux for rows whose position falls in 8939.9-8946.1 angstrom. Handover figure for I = 28.23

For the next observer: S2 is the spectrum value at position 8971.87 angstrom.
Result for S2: 29.71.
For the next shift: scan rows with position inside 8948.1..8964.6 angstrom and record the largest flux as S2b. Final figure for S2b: 31.18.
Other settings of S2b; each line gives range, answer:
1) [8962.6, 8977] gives 30.38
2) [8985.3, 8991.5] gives 31.93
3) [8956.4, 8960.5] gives 30.13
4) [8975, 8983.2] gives 30.51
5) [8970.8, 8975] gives 29.71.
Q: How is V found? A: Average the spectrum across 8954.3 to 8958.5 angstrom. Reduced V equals 27.4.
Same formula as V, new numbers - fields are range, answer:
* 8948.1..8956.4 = 29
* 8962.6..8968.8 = 29.4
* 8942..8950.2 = 29.4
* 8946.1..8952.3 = 29.8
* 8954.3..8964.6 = 28.9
